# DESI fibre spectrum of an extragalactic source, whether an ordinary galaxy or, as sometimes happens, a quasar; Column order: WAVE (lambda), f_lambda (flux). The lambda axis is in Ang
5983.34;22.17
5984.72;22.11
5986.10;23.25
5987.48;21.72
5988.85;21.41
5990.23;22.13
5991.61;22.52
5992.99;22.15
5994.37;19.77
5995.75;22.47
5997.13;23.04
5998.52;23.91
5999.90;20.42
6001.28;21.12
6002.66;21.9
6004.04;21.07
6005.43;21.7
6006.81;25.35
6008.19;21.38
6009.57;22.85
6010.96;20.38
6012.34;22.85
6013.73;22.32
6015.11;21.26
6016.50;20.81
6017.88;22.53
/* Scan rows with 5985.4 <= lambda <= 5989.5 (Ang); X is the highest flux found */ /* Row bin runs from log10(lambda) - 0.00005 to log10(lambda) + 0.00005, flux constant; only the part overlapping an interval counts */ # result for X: 23.25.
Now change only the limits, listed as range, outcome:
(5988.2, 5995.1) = 22.52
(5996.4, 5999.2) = 23.91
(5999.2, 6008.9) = 25.35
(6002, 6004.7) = 21.9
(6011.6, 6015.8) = 22.85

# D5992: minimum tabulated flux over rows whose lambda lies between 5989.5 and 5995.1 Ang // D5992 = 19.77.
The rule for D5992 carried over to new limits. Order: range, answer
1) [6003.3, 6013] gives 20.38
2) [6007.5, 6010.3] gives 21.38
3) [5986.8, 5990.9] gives 21.41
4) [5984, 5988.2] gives 21.72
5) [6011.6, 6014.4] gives 22.32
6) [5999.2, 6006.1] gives 20.42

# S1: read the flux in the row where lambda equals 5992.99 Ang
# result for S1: 22.15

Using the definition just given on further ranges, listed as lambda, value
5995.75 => 22.47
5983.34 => 22.17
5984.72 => 22.11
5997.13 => 23.04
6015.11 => 21.26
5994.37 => 19.77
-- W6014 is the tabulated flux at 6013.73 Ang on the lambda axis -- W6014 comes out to 22.32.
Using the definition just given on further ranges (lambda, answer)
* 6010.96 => 20.38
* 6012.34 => 22.85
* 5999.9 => 20.42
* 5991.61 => 22.52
